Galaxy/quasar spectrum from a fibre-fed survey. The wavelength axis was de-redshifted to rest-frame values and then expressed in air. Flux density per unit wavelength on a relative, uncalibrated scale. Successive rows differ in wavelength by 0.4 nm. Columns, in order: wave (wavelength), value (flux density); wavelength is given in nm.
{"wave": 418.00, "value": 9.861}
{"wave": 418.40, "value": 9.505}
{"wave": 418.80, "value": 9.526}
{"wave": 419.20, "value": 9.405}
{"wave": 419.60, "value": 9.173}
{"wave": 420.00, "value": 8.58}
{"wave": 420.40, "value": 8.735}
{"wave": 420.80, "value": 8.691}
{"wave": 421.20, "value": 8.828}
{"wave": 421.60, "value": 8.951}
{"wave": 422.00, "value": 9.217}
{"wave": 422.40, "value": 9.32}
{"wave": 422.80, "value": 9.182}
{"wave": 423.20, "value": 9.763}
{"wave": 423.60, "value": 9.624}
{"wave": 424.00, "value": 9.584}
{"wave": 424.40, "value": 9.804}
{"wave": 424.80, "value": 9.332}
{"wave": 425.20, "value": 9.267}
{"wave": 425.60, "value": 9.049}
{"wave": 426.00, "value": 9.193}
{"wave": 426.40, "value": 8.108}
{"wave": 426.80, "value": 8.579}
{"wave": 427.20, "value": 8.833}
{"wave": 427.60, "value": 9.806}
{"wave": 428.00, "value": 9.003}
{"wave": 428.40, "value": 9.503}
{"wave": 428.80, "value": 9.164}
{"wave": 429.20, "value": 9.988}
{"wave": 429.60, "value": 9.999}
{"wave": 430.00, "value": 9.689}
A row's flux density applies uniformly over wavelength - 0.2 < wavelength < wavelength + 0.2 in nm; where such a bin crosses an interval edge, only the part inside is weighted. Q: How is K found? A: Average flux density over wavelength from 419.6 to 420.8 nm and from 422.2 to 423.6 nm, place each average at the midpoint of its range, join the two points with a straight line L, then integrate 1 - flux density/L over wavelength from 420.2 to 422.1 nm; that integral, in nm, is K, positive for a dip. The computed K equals 0.03 nm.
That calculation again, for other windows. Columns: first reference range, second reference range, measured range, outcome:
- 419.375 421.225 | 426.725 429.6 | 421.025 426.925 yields -0.09 nm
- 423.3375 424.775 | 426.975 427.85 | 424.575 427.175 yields 0.14 nm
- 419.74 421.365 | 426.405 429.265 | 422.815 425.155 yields -0.17 nm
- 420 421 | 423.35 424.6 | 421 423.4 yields -0.01 nm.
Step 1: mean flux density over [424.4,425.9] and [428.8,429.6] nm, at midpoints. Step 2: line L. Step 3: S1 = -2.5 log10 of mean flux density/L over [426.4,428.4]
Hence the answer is 0.07 mag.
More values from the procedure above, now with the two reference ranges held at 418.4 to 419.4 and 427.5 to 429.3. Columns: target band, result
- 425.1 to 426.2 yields 0.03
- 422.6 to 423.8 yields -0.01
